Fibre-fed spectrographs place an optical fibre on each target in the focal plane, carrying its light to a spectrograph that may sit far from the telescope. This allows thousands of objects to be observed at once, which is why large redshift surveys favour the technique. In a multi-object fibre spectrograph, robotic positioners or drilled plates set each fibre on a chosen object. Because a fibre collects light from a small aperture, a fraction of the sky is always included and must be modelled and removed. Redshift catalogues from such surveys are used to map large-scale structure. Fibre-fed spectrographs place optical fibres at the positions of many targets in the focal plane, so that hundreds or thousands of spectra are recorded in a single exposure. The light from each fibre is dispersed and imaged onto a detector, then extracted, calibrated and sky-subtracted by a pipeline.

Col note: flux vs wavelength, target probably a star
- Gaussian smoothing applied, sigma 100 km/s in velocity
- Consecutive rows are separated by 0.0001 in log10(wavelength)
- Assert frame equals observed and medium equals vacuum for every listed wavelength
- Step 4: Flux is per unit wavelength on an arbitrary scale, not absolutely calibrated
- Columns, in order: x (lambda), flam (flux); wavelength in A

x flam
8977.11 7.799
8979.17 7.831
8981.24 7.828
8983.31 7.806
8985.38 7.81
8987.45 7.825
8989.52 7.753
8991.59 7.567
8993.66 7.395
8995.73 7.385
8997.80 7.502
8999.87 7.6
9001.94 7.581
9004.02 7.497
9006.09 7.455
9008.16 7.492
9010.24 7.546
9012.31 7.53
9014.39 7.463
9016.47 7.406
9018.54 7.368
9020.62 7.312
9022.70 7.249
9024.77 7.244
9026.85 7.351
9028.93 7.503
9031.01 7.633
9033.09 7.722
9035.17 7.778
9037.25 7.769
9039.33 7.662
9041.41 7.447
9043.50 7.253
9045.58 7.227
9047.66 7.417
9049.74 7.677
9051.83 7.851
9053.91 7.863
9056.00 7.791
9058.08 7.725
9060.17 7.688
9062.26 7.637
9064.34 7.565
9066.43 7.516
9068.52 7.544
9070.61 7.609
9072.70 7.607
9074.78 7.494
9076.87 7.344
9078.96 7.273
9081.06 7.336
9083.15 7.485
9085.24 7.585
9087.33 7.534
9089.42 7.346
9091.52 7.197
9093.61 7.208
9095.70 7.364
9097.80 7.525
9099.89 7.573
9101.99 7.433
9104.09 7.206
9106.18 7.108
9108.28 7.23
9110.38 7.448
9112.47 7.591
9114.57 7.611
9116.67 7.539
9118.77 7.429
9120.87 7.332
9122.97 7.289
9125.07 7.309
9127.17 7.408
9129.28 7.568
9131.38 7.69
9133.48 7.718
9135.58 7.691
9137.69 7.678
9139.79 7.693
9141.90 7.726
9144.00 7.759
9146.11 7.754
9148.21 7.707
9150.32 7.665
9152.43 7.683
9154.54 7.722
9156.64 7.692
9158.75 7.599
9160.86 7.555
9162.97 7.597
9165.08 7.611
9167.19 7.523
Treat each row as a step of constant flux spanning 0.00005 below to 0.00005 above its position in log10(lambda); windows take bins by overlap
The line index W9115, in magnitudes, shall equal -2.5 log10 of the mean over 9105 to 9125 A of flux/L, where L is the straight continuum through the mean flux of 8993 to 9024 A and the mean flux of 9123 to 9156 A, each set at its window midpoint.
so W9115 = 0.03 mag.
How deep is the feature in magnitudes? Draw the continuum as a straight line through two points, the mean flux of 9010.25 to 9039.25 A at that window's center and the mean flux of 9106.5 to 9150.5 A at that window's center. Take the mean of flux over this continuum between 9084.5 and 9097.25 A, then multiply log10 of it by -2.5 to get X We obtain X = 0.02 mag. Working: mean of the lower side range 7.5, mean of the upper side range 7.55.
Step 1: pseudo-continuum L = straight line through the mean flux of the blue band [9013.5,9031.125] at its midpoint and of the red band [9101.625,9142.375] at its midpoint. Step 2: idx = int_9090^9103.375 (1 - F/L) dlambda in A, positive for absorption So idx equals 0.1 A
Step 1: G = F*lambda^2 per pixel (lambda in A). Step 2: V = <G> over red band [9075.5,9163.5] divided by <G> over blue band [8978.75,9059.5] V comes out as 1.01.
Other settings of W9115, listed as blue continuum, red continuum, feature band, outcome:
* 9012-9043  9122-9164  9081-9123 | 0.03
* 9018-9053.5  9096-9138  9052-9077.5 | -0.02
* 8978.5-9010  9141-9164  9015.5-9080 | 0.01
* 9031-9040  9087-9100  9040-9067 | 0.00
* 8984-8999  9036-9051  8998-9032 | 0.02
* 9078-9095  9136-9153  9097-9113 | 0.01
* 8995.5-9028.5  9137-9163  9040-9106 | 0.01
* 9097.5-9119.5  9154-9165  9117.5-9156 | -0.01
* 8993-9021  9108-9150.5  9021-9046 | 0.00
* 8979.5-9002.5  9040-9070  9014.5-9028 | 0.04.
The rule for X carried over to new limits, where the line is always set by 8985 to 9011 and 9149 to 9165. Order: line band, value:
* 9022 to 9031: 0.029 mag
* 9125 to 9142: 0.002 mag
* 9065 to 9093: 0.022 mag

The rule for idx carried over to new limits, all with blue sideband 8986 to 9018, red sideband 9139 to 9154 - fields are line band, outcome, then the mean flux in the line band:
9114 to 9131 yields 0.5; 7.44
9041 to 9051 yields 0.2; 7.41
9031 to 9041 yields -0.2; 7.71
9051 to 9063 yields -0.3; 7.76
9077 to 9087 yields 0.3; 7.42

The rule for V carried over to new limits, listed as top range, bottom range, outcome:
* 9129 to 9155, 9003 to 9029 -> 1.07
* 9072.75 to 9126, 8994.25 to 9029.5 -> 1.01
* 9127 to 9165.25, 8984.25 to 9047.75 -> 1.05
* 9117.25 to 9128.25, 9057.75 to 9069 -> 0.98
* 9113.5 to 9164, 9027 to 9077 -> 1.02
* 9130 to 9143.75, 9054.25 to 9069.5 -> 1.02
